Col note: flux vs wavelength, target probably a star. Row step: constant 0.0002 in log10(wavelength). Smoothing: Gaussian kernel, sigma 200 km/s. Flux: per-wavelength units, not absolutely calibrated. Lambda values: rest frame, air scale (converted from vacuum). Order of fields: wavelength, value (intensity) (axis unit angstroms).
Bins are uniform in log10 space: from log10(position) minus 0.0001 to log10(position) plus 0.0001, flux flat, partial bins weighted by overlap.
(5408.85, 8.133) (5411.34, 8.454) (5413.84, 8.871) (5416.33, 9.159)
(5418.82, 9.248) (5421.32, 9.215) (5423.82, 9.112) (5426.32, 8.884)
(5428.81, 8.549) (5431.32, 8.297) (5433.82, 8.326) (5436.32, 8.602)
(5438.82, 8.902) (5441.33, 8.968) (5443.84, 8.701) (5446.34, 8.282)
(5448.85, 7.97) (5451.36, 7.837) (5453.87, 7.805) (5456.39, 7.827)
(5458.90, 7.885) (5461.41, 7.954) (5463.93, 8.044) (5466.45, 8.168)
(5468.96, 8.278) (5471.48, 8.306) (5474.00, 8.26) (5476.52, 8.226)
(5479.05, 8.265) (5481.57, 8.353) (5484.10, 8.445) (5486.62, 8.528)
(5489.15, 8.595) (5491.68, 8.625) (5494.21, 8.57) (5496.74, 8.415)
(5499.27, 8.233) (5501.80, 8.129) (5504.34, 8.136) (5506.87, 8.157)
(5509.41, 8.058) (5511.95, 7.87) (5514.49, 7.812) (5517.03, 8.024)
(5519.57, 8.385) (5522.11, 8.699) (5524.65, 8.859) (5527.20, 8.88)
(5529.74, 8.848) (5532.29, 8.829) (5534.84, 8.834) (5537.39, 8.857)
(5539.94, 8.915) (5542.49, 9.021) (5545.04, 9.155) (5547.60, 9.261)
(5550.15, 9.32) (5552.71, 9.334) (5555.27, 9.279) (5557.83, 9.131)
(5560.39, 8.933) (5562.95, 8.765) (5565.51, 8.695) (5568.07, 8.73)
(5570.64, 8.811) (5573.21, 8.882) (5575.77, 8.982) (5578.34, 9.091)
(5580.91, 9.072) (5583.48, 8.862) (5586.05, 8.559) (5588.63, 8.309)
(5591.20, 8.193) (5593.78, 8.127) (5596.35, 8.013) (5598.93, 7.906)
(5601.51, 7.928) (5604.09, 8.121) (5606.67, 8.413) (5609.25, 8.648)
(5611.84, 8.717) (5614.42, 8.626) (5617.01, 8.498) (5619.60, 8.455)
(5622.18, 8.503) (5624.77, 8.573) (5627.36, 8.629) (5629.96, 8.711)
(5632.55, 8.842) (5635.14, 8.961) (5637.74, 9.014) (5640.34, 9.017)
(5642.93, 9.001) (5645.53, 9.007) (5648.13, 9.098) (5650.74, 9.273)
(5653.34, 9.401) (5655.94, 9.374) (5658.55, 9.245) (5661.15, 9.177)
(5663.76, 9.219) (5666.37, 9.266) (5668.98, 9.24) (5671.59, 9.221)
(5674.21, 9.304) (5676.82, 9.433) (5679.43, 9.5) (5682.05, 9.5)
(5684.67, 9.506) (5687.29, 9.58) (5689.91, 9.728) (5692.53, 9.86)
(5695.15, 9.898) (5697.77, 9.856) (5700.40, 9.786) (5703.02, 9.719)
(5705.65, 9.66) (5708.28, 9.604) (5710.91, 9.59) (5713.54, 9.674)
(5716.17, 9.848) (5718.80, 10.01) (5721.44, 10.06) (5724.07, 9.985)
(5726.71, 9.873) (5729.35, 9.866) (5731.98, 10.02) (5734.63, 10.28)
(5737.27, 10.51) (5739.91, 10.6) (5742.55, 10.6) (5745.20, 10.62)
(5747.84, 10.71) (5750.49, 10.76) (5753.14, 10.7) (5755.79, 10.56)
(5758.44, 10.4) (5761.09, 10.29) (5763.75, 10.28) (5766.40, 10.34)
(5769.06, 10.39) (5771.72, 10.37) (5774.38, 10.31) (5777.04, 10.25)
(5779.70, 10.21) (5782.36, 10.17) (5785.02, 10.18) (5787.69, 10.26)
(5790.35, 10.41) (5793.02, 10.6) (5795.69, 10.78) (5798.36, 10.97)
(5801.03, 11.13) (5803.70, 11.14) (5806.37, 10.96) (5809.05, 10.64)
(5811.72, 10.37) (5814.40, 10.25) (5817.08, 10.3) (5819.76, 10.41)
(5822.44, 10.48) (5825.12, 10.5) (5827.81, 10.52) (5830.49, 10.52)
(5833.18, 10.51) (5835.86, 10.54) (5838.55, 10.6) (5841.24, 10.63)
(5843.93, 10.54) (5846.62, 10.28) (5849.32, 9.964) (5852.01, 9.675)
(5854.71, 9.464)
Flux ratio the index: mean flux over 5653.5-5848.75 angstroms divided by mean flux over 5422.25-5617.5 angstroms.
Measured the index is 1.19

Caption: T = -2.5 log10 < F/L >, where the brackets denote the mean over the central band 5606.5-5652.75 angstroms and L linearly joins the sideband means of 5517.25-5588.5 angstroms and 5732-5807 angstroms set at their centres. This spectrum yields 0.081 mag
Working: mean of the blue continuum 8.9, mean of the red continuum 10.5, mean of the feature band 8.8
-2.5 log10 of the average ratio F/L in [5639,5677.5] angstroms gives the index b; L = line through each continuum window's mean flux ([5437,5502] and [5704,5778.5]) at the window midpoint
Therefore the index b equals 0.048 mag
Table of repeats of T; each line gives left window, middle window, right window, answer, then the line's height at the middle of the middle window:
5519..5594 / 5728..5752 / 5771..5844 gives -0.039 mag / 10.1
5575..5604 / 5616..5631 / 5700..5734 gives 0.031 mag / 8.81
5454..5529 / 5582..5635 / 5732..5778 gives 0.098 mag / 9.24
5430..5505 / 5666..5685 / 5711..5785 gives 0.045 mag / 9.76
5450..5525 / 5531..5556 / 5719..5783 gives -0.050 mag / 8.67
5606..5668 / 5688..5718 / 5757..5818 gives -0.017 mag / 9.6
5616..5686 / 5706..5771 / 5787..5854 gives -0.044 mag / 9.82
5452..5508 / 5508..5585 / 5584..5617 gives -0.067 mag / 8.28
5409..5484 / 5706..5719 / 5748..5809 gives 0.043 mag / 10.1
